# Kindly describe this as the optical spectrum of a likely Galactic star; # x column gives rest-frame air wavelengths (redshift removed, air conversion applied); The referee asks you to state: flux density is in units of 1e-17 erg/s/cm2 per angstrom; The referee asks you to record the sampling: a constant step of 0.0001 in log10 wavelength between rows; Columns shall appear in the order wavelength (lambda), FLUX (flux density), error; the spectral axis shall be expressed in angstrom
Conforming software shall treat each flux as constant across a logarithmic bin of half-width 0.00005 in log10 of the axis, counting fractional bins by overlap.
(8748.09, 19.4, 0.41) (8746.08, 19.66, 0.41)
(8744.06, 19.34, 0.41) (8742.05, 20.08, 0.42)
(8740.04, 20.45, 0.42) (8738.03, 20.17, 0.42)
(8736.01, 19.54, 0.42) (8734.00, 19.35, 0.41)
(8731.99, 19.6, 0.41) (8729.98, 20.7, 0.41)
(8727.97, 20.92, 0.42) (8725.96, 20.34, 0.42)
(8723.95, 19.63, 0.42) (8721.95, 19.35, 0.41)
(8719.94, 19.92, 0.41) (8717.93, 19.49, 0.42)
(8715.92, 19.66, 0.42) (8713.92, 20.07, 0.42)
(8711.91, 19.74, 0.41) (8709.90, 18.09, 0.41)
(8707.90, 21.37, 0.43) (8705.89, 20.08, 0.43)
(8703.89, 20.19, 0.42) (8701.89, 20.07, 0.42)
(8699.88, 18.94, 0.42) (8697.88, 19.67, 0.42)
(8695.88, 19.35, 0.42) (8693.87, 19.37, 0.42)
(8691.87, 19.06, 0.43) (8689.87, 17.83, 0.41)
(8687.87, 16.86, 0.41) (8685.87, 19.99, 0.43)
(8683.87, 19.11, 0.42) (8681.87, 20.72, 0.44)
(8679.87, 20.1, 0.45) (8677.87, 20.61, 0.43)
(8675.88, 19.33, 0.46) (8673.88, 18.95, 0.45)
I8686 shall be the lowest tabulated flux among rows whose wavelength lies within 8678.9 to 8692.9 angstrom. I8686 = 16.86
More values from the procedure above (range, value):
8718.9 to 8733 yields 19.35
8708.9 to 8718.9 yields 18.09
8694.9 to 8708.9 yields 18.94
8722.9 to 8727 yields 19.63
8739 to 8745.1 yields 19.34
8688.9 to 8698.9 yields 17.83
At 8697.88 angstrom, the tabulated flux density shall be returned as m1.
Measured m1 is 19.67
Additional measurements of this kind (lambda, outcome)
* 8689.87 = 17.83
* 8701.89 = 20.07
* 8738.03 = 20.17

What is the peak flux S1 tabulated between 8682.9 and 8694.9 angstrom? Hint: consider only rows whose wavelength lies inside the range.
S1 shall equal 19.99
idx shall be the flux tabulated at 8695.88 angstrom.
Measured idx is 19.35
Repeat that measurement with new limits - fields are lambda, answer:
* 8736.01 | 19.54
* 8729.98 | 20.7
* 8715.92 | 19.66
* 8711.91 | 19.74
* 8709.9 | 18.09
